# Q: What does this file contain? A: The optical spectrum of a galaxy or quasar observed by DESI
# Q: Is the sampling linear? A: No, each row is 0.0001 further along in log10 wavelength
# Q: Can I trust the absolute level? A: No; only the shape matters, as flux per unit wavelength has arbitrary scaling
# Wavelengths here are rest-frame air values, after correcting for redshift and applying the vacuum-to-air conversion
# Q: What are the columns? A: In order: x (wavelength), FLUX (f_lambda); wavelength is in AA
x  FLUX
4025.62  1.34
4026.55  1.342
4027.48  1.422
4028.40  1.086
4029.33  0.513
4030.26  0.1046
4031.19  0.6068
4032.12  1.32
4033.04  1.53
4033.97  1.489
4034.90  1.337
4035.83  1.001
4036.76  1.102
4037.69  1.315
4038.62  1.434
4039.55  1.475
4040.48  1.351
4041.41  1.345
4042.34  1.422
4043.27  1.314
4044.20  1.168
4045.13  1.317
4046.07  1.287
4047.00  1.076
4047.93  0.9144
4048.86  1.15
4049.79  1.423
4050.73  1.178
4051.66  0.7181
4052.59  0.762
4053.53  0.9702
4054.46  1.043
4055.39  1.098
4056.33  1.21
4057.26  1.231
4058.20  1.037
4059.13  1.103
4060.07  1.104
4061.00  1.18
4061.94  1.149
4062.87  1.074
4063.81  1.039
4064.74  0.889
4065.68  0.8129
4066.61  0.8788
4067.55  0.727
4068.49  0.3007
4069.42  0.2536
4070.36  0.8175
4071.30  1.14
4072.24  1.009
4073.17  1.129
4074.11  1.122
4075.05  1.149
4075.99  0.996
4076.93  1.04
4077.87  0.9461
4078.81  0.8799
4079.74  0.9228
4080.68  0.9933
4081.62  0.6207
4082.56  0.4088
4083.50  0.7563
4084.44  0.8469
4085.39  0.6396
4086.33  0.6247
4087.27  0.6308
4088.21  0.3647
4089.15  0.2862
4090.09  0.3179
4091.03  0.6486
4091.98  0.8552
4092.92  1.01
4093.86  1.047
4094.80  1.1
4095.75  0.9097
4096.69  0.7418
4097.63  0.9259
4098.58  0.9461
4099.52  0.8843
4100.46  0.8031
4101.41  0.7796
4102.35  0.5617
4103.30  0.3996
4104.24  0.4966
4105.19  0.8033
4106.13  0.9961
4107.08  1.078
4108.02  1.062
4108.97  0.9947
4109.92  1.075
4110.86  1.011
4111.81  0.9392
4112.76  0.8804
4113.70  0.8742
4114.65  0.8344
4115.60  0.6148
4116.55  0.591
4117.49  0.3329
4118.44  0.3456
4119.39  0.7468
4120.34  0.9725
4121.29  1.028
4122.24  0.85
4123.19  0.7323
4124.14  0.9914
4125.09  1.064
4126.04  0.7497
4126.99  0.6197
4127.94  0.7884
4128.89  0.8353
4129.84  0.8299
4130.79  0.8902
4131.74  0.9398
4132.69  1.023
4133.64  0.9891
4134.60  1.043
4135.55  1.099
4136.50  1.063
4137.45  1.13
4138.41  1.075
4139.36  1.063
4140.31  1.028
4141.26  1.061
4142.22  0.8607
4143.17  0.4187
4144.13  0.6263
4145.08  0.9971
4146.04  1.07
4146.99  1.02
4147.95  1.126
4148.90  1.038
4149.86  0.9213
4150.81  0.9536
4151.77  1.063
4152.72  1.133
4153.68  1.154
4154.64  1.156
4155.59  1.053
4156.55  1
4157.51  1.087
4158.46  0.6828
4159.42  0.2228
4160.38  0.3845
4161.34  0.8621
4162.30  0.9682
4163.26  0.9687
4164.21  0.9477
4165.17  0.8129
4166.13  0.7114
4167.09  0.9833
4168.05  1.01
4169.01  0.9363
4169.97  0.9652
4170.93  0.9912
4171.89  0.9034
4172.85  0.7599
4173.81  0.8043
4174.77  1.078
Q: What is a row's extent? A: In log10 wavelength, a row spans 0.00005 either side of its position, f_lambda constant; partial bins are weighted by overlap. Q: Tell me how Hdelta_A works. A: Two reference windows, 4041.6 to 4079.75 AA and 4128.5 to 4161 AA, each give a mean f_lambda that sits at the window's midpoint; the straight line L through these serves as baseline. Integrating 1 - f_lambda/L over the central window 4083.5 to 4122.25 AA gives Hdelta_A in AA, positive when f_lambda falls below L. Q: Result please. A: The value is 8.2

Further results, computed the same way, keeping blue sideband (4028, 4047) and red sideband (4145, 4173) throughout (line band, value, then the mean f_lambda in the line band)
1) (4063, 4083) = 4.3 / 0.865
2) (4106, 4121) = 2.8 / 0.833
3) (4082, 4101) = 5.8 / 0.737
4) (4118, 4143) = 1.9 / 0.911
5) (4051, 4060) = 0.9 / 1.03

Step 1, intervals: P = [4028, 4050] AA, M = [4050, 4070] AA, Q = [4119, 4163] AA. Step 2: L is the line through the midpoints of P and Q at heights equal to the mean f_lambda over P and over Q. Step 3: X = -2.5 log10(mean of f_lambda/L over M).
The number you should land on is 0.18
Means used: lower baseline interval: 1.17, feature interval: 0.946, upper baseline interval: 0.922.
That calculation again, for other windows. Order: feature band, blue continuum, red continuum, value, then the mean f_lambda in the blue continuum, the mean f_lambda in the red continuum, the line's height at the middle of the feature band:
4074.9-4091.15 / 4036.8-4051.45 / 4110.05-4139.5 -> 0.441 mag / 1.26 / 0.87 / 1.07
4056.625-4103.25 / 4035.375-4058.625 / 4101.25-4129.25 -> 0.177 mag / 1.17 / 0.802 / 0.994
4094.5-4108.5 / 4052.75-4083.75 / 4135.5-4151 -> 0.152 mag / 0.94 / 0.971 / 0.953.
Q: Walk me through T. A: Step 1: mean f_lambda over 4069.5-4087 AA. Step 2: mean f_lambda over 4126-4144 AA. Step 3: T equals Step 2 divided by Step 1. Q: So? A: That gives 1.05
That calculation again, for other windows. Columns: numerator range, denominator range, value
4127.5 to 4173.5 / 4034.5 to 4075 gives 0.86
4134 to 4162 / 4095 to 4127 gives 1.15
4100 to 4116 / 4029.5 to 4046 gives 0.70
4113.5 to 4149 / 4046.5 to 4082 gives 0.90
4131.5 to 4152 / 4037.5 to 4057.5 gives 0.83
